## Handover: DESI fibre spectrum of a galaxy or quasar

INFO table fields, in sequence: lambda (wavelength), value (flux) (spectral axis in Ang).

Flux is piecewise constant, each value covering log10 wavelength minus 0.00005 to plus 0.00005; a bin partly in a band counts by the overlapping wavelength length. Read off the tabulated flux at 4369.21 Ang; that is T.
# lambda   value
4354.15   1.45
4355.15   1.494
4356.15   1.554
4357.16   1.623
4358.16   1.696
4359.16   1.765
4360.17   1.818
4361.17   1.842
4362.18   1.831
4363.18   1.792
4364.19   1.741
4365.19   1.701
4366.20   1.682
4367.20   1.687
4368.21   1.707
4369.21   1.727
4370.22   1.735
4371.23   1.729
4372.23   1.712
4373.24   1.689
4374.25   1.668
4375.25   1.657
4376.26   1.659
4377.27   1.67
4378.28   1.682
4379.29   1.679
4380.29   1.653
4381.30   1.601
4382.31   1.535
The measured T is 1.727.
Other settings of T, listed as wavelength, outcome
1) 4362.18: 1.831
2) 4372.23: 1.712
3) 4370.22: 1.735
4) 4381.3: 1.601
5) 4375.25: 1.657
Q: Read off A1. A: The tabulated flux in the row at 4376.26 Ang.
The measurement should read 1.659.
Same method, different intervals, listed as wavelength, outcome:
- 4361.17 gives 1.842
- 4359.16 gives 1.765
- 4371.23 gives 1.729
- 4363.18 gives 1.792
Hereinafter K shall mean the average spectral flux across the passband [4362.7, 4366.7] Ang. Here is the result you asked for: 1.73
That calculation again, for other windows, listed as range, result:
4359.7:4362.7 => 1.83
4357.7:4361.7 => 1.78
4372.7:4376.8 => 1.67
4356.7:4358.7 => 1.67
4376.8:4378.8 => 1.67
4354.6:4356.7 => 1.52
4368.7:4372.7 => 1.73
